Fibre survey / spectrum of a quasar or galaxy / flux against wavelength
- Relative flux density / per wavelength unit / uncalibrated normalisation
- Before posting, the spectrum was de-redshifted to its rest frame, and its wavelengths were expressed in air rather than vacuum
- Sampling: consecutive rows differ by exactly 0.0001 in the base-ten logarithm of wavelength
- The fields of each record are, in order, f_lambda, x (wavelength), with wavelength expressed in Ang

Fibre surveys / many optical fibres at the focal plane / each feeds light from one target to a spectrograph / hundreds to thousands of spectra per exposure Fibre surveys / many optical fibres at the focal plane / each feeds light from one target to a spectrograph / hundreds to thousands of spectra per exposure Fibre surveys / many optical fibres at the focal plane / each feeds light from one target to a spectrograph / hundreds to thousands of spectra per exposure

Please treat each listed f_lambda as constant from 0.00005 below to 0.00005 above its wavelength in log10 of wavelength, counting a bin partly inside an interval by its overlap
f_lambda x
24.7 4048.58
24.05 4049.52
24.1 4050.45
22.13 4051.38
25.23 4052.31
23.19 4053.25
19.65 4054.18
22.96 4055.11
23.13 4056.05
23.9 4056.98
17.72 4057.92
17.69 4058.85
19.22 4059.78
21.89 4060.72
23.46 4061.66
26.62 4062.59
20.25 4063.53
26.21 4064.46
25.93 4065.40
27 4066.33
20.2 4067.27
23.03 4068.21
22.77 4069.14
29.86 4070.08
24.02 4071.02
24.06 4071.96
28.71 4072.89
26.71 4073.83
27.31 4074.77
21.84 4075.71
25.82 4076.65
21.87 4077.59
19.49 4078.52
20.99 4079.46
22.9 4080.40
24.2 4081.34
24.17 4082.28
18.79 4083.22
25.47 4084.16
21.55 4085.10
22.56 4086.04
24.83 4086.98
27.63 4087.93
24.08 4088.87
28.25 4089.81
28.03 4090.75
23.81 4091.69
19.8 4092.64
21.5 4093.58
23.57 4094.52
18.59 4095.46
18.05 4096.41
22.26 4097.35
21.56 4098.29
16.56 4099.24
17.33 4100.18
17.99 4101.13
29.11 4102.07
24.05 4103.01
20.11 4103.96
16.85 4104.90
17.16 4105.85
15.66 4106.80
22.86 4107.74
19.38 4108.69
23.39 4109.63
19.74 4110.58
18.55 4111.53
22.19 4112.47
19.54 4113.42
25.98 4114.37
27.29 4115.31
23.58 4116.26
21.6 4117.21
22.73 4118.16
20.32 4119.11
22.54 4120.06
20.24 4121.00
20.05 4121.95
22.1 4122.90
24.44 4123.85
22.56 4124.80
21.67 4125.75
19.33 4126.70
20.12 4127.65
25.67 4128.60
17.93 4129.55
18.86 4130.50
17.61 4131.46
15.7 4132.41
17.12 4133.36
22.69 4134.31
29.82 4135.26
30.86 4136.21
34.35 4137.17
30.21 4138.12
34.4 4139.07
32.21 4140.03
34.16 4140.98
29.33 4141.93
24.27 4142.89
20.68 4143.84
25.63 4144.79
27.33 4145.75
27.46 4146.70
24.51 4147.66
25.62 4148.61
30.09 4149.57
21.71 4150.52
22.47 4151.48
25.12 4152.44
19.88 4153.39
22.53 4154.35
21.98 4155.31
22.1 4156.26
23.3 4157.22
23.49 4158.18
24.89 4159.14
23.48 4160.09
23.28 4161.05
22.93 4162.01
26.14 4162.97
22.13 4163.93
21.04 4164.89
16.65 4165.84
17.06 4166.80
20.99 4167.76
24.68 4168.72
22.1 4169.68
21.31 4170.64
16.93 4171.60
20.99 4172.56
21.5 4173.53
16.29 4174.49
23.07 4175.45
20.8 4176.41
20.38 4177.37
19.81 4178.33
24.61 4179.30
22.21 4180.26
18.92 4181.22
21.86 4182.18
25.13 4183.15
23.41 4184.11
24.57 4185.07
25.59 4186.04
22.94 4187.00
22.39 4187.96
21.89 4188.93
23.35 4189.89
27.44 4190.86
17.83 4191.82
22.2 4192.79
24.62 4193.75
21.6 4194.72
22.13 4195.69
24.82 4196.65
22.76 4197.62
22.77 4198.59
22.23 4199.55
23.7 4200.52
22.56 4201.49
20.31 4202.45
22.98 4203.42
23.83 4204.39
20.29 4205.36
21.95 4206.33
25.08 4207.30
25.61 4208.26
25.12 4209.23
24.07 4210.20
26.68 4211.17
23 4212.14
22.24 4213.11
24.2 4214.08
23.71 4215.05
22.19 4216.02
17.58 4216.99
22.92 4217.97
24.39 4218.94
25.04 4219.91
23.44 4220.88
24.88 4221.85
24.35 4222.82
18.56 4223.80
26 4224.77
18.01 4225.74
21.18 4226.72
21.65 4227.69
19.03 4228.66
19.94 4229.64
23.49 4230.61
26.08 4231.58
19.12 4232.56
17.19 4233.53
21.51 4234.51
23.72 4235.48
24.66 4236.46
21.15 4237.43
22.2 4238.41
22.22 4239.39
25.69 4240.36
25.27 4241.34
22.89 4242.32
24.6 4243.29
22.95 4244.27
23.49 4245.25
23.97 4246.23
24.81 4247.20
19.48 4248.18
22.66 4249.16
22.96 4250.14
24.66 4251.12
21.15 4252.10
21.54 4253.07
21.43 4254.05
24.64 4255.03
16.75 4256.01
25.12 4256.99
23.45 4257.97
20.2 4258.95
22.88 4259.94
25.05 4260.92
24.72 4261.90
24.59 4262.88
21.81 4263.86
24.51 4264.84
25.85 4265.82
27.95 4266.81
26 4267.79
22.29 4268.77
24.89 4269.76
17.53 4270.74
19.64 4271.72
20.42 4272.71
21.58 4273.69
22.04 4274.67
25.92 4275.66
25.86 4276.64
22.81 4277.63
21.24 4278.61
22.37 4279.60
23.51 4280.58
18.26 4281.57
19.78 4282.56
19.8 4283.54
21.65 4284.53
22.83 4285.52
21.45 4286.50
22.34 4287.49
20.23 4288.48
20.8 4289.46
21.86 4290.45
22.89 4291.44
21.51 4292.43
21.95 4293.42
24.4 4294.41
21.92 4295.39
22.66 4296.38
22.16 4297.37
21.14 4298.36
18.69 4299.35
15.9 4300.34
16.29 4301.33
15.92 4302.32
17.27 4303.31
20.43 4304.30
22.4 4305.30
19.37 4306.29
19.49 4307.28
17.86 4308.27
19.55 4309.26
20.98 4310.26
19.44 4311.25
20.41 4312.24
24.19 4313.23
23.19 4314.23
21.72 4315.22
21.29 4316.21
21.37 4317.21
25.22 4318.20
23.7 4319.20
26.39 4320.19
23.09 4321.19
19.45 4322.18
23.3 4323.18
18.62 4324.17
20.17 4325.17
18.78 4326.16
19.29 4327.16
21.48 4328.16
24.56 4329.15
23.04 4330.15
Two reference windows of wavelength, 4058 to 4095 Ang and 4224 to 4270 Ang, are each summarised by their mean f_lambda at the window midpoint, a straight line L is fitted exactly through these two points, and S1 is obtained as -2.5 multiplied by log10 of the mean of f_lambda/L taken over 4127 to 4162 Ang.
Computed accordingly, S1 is -0.06 mag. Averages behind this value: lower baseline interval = 23.7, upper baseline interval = 22.8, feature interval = 24.7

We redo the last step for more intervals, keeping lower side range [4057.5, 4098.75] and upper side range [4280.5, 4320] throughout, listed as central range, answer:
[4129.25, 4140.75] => -0.13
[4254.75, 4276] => -0.09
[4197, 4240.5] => -0.04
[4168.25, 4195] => 0.00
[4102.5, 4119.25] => 0.09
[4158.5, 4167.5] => 0.02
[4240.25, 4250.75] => -0.09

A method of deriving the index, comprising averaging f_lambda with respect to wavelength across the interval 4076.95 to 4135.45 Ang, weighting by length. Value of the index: 21.7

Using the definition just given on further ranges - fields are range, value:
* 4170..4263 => 22.6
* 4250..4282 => 22.8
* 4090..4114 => 20.8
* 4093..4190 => 22.6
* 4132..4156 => 26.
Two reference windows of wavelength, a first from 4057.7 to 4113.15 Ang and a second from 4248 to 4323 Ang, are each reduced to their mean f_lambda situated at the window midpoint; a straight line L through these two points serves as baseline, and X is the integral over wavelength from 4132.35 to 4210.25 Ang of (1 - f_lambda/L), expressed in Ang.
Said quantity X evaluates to -4.6 Ang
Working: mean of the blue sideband 22.5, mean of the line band 23.5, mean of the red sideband 21.8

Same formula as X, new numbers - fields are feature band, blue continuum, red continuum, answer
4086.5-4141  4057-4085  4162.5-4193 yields 0.2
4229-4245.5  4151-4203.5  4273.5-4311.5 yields -0.9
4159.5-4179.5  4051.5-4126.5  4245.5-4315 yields 0.9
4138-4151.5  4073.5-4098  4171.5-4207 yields -2.8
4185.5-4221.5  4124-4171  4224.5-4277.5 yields 0.2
